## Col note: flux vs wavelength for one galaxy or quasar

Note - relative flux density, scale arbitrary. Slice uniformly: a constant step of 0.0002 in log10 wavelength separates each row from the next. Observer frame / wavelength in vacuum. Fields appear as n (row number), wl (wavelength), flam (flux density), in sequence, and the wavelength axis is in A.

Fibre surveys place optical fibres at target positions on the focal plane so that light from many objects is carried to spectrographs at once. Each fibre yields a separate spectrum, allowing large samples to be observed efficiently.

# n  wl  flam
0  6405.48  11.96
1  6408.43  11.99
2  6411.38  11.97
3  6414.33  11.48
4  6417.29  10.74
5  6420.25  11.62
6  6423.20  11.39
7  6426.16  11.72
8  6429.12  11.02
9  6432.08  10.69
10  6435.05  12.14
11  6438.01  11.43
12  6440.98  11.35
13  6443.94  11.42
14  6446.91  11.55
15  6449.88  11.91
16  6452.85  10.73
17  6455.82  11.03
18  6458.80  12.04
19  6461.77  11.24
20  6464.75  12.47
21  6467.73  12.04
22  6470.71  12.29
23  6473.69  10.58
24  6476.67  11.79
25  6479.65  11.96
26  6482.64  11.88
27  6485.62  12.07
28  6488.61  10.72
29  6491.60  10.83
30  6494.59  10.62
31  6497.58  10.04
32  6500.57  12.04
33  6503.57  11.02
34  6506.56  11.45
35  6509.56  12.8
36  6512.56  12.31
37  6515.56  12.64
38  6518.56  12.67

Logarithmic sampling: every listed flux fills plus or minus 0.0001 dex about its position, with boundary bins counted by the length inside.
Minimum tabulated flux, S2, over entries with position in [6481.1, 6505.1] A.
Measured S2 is 10.04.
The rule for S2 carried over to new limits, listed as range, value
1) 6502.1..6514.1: 11.02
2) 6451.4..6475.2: 10.58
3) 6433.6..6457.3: 10.73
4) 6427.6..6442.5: 10.69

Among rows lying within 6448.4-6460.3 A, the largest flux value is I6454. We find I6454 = 12.04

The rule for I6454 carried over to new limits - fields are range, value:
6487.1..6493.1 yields 10.83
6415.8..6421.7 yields 11.62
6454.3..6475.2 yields 12.47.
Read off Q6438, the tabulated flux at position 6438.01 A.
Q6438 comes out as 11.43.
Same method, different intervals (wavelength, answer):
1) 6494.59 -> 10.62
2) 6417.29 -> 10.74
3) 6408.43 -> 11.99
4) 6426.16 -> 11.72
